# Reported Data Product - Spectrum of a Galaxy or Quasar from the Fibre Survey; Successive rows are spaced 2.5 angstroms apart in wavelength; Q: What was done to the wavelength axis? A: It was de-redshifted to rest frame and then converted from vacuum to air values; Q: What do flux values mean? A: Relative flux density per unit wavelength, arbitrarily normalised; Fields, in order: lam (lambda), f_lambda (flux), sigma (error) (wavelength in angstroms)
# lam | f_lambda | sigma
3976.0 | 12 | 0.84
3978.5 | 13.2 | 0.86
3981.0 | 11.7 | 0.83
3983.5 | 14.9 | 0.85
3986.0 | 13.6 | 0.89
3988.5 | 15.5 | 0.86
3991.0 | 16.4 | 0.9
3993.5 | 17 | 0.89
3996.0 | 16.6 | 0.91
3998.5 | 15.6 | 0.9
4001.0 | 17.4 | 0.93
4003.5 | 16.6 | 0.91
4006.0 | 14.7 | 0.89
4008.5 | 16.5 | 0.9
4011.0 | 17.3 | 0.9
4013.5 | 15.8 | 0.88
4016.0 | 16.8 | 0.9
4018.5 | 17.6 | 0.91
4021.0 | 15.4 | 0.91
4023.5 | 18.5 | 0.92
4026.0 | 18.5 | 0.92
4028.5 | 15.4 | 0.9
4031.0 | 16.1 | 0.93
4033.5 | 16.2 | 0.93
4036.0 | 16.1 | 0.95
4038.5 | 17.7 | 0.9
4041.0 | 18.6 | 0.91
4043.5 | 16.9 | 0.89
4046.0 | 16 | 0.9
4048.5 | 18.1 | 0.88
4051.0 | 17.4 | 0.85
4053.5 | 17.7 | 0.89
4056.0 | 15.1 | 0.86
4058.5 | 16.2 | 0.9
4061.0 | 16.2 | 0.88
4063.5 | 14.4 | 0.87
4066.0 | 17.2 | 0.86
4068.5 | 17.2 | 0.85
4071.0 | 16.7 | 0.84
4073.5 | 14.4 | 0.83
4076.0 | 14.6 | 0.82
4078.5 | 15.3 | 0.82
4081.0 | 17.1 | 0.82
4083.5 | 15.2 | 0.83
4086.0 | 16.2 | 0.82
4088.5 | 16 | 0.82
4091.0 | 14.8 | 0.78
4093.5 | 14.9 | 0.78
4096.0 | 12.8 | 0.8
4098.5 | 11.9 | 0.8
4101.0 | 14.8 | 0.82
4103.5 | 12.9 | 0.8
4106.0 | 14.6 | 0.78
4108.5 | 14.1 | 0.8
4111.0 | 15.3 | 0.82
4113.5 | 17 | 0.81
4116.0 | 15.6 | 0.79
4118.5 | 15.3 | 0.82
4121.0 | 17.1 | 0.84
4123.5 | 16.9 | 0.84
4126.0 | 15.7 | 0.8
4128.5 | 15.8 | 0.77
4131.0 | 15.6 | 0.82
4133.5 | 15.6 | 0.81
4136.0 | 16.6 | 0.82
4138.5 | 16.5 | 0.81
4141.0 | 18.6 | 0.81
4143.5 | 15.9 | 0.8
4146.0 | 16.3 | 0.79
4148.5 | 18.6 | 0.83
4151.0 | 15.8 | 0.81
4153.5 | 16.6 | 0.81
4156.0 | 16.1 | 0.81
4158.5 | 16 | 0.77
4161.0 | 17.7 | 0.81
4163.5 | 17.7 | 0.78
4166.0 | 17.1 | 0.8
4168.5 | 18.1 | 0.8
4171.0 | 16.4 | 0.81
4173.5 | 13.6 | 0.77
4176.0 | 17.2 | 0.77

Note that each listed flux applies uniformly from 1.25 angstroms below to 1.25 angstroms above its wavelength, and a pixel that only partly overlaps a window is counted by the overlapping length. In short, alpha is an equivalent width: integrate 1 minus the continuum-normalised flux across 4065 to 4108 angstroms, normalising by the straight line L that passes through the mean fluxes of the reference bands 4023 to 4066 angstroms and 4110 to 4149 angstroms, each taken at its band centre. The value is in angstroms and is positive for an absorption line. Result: 3.89 angstroms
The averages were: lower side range 16.8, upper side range 16.4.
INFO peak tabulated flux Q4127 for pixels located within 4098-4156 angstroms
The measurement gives 18.6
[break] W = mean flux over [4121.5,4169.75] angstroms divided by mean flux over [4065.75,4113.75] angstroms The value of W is 1.1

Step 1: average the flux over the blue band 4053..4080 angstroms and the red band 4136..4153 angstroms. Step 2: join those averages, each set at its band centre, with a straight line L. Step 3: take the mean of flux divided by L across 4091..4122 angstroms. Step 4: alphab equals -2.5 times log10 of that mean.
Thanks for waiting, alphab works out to 0.12 mag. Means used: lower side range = 15.9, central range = 14.7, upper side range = 16.9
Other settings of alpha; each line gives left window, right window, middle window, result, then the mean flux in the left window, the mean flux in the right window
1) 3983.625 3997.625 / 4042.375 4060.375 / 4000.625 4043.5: -1.33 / 15.7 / 16.8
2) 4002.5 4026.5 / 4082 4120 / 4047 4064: -0.77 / 16.7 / 14.8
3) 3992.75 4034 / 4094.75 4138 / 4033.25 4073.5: -1.58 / 16.6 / 15.2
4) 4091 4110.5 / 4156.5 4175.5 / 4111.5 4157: -3.37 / 13.8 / 16.7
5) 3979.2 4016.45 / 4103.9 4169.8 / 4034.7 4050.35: -1.31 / 15.7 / 16.3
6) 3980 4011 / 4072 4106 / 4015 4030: -1.61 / 15.6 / 14.7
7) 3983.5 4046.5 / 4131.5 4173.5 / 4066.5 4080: 0.68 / 16.5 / 16.7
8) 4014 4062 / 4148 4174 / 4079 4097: 1.59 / 16.9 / 16.7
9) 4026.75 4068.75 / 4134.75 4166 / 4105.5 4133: 1.71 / 16.6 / 16.9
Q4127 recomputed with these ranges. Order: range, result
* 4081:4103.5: 17.1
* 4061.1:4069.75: 17.2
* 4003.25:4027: 18.5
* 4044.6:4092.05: 18.1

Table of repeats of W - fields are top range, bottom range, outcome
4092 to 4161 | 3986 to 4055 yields 0.94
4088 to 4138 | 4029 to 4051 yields 0.90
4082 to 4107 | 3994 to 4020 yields 0.88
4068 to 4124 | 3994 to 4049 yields 0.91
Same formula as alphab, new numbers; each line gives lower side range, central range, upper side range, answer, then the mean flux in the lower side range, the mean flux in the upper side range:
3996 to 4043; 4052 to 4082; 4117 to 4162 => 0.04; 16.7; 16.5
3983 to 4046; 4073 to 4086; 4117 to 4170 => 0.07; 16.5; 16.6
